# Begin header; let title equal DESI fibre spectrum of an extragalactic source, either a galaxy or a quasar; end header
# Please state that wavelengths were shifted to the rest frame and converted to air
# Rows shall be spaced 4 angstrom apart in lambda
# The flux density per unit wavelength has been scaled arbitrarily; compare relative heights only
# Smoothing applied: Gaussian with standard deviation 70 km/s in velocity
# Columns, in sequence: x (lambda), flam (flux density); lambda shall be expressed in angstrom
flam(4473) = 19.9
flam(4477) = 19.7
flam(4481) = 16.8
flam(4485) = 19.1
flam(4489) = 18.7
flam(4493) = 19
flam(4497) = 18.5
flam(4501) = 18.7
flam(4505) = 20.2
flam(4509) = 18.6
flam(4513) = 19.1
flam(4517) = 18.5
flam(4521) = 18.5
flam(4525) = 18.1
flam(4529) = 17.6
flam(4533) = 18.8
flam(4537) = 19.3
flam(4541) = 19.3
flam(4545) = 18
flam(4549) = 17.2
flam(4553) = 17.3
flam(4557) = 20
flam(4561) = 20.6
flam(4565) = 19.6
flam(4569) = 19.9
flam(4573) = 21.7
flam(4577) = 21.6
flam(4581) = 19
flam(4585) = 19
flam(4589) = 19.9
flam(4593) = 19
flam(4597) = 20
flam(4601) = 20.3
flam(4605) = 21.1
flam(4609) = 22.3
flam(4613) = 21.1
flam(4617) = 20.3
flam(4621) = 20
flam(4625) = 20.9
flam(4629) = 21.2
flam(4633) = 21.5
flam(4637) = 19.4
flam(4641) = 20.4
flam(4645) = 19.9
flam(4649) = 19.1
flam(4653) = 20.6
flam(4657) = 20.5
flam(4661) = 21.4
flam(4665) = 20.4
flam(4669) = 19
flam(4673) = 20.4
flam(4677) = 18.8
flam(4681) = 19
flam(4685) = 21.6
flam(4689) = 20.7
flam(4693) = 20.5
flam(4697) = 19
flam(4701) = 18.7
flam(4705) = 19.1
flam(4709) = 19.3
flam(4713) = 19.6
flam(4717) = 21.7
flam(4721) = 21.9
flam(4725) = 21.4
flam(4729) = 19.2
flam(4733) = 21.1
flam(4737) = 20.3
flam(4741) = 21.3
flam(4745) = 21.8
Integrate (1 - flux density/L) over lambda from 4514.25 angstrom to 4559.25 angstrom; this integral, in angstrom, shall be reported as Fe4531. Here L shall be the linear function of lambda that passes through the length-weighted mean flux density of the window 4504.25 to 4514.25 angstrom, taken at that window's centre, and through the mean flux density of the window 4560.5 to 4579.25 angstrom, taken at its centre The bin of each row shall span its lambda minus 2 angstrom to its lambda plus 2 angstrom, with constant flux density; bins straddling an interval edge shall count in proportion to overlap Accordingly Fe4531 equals 3.2 angstrom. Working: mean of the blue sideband 19.2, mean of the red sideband 20.7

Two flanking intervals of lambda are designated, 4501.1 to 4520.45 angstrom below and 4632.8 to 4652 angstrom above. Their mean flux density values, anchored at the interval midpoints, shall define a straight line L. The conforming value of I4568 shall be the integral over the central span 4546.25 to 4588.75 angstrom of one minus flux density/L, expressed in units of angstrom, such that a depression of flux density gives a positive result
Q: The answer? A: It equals -0.3 angstrom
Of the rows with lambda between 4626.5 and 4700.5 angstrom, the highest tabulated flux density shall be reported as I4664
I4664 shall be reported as 21.6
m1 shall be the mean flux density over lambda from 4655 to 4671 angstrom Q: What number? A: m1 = 20.3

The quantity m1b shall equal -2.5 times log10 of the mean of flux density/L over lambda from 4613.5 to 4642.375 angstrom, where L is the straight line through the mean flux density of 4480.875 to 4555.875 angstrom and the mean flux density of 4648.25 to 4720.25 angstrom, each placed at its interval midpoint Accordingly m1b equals -0.06 mag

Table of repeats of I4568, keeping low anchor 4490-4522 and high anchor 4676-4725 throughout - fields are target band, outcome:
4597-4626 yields -1.9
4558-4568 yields -0.4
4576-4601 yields -0.4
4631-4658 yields -0.6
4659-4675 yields -0.3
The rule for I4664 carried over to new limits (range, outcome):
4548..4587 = 21.7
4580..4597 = 20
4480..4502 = 19.1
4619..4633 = 21.5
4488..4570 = 20.6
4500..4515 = 20.2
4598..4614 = 22.3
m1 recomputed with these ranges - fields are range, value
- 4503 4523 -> 19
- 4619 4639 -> 20.6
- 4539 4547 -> 18.6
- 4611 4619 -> 20.7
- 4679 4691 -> 20.4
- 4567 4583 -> 20.5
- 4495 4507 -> 19.1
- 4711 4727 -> 21.1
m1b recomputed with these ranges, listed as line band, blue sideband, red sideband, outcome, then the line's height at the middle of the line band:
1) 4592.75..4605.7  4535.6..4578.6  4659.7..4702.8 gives -0.028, 19.6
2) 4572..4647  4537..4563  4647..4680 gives -0.056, 19.4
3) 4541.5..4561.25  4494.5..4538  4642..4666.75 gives 0.036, 19.1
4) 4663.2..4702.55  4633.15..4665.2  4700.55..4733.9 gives 0.024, 20.3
